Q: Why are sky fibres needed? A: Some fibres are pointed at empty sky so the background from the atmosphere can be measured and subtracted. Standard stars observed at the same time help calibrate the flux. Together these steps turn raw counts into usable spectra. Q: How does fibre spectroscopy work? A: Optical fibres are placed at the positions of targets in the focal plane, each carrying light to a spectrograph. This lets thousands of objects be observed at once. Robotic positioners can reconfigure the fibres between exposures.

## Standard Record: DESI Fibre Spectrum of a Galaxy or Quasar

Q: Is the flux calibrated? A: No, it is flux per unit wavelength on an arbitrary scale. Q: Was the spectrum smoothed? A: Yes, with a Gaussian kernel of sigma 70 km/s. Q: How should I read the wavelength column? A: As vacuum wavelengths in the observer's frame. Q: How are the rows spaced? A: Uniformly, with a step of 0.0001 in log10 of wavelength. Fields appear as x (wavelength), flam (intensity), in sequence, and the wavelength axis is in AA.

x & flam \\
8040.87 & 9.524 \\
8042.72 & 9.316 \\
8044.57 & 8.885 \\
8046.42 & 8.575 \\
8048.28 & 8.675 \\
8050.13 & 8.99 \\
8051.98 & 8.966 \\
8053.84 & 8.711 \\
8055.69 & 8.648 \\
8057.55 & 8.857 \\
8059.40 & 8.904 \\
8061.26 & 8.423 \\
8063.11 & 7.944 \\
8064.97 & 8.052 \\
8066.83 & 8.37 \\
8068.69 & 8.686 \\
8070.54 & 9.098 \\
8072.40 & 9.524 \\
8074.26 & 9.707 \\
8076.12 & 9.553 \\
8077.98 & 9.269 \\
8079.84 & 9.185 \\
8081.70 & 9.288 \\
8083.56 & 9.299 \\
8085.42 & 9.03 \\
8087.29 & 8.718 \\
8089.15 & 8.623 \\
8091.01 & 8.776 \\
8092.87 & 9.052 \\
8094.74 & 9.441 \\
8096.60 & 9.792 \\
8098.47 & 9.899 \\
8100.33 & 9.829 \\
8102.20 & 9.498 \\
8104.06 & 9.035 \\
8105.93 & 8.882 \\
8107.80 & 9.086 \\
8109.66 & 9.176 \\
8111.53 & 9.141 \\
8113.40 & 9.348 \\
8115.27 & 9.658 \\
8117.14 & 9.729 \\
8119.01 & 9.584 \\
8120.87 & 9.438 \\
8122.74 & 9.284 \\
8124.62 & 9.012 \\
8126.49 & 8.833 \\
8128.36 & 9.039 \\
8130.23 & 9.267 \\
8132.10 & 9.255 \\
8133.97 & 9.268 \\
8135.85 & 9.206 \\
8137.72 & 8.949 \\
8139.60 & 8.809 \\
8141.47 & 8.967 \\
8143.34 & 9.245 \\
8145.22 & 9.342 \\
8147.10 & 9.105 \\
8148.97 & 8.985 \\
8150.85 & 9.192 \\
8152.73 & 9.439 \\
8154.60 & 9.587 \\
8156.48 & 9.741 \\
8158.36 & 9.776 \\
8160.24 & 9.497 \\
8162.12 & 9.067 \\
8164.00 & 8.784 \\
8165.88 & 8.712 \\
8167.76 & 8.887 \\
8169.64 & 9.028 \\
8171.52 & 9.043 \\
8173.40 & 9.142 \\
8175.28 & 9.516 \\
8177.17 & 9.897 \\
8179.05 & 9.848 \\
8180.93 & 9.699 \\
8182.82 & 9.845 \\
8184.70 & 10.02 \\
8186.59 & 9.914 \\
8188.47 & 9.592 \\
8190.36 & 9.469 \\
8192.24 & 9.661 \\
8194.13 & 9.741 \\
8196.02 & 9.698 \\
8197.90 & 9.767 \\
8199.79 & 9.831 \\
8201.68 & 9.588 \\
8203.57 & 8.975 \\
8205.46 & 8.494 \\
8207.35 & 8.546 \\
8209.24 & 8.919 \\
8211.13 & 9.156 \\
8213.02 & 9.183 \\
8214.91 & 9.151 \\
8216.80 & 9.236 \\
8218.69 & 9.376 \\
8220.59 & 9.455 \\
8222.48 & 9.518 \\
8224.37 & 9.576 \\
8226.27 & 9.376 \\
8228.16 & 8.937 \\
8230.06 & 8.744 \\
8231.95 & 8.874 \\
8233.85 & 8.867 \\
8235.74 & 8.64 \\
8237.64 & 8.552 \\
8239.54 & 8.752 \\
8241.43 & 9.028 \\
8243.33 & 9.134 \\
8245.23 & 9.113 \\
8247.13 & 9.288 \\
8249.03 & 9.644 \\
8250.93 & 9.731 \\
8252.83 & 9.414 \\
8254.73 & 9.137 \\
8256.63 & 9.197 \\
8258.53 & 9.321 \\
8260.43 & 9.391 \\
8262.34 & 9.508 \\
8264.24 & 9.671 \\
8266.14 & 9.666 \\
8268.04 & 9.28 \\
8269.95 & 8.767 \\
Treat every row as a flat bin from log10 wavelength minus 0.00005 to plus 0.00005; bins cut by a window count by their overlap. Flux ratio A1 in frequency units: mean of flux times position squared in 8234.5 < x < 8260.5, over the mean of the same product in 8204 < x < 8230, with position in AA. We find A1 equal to 1.01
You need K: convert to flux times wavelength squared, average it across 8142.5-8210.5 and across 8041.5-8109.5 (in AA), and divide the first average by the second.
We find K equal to 1.07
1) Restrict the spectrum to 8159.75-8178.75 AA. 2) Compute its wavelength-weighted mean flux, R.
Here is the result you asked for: 9.17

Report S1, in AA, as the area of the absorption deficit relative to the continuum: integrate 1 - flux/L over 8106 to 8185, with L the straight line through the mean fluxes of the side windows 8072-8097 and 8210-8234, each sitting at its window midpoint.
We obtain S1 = -0.7 AA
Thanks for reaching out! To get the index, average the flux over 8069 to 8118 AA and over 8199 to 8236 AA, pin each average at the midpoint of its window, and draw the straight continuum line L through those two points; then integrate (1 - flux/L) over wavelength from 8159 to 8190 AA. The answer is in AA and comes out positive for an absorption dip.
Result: -0.8 AA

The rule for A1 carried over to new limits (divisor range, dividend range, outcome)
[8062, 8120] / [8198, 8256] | 1.03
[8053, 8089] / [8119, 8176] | 1.05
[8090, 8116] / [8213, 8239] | 1.01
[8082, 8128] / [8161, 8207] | 1.04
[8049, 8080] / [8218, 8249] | 1.07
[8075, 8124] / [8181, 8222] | 1.04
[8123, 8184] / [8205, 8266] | 1.01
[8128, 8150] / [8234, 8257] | 1.03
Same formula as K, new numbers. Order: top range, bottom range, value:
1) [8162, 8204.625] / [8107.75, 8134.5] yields 1.04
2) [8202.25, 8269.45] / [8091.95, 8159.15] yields 1.01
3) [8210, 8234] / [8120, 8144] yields 1.03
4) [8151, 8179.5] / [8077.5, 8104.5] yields 1.03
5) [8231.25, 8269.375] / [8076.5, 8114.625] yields 1.04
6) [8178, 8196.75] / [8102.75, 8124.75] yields 1.07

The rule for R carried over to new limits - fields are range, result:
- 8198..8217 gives 9.13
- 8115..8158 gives 9.26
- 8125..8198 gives 9.35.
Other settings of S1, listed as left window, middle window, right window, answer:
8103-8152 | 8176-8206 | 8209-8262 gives -1.5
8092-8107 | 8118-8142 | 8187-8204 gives 0.8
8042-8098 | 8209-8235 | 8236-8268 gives 0.1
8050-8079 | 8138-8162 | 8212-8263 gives -0.7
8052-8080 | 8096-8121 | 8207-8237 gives -1.4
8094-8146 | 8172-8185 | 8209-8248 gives -0.7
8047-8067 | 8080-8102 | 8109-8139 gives -0.8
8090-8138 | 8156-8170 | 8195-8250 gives 0.1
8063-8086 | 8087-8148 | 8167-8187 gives 0.1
